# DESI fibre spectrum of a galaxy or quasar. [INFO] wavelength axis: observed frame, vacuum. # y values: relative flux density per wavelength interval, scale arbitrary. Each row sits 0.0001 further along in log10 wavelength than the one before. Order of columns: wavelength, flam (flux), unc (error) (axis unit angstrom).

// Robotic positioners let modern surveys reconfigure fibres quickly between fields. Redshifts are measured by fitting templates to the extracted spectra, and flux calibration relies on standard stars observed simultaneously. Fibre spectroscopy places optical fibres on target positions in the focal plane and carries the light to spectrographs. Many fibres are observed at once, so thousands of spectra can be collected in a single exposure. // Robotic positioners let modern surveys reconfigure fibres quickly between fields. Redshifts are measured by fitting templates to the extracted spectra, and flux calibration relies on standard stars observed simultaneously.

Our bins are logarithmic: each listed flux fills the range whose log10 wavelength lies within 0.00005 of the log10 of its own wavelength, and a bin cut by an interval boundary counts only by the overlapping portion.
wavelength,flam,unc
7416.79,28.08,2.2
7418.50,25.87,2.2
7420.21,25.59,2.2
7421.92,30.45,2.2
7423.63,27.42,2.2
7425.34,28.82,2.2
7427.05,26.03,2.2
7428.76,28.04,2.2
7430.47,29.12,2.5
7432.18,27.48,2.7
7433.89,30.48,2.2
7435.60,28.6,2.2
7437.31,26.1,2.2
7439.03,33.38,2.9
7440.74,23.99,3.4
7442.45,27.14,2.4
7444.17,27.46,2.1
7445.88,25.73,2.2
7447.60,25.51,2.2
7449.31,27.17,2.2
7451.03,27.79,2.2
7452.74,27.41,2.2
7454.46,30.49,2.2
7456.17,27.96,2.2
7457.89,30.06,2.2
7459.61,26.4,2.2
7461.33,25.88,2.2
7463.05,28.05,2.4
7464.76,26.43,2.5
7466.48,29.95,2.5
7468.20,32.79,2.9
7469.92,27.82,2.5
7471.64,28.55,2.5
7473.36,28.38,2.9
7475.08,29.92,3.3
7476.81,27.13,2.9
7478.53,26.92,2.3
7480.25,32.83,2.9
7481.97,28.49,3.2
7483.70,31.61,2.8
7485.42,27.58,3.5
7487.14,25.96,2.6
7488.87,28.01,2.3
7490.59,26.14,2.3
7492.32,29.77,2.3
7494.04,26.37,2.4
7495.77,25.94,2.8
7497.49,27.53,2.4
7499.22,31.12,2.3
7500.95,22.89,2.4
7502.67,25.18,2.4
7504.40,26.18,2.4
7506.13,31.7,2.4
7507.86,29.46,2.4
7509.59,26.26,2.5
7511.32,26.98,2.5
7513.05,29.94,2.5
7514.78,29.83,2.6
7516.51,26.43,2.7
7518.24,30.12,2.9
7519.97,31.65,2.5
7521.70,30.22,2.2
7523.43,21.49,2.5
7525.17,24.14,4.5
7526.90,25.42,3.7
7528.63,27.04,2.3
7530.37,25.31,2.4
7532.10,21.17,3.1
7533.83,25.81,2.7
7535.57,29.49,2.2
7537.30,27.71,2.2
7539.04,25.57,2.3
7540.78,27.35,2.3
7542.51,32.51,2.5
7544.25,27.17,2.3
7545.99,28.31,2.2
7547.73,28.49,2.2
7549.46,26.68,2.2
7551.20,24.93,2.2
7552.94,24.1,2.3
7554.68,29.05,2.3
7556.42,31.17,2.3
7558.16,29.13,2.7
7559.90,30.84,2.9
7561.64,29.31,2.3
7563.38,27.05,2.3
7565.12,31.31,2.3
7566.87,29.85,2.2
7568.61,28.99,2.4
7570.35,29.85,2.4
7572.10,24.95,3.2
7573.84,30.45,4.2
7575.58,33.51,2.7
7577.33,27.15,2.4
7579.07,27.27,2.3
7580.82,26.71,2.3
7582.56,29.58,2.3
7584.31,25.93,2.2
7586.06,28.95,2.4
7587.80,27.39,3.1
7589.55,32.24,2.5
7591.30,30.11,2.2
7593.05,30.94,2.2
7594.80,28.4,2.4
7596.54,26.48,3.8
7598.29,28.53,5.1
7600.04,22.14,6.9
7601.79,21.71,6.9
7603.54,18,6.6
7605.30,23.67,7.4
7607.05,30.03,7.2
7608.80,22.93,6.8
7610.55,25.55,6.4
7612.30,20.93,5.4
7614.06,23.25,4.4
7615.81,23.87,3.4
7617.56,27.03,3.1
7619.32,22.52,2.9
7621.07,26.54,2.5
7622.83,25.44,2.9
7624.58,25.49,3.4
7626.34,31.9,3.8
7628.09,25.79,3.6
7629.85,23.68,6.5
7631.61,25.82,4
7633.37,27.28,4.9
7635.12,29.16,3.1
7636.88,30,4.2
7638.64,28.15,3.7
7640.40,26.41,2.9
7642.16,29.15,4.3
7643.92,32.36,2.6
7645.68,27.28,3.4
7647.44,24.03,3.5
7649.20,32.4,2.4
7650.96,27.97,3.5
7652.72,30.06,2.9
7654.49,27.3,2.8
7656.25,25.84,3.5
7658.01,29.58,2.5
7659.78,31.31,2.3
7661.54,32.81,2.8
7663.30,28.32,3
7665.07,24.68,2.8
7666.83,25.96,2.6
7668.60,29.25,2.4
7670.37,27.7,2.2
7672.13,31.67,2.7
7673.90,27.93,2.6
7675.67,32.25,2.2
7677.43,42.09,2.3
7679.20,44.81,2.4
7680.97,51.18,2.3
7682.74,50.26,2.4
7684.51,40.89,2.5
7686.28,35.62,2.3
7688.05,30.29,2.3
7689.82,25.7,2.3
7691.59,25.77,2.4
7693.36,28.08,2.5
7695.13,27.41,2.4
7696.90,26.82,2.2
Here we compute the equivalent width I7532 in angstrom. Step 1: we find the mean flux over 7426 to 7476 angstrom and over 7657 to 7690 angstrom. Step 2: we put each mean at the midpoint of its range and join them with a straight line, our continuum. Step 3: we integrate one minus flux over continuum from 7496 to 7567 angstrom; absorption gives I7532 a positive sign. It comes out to 5.95 angstrom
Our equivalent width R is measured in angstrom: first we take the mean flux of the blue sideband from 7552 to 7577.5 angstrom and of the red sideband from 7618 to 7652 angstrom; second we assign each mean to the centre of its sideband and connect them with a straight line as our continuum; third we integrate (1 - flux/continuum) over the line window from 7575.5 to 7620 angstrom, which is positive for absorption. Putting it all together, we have 3.4 angstrom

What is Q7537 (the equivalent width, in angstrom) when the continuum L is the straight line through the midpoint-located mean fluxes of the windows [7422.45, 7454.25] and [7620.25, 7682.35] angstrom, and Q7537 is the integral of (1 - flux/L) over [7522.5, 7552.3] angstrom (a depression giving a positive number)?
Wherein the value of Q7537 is 2.5 angstrom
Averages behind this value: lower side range 27.7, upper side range 29.9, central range 26.4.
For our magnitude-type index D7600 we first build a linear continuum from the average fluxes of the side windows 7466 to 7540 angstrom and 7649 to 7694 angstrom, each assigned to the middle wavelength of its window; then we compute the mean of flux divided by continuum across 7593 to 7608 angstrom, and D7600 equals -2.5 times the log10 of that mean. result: 0.20 mag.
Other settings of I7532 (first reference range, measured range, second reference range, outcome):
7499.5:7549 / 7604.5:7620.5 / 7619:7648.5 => 1.64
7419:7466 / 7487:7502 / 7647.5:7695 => 0.85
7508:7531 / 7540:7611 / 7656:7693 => 3.90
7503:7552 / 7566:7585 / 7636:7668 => -0.52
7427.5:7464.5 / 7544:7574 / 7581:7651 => -1.48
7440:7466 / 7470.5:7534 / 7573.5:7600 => 0.41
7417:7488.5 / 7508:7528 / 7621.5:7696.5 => 0.89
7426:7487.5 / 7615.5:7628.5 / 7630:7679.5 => 1.36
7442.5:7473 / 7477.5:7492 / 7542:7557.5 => -0.27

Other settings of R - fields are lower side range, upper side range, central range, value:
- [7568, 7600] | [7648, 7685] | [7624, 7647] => 2.5 angstrom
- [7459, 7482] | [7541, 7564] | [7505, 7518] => -0.1 angstrom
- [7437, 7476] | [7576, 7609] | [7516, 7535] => 0.8 angstrom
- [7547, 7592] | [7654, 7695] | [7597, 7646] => 7.6 angstrom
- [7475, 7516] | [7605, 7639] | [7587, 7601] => -1.0 angstrom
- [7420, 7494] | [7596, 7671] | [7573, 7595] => -1.6 angstrom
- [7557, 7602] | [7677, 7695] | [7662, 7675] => 2.7 angstrom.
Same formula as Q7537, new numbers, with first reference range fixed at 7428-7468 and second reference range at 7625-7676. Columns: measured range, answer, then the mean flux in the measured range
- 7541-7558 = 0.1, 28.1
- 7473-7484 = -0.5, 29.2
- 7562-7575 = -0.4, 29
